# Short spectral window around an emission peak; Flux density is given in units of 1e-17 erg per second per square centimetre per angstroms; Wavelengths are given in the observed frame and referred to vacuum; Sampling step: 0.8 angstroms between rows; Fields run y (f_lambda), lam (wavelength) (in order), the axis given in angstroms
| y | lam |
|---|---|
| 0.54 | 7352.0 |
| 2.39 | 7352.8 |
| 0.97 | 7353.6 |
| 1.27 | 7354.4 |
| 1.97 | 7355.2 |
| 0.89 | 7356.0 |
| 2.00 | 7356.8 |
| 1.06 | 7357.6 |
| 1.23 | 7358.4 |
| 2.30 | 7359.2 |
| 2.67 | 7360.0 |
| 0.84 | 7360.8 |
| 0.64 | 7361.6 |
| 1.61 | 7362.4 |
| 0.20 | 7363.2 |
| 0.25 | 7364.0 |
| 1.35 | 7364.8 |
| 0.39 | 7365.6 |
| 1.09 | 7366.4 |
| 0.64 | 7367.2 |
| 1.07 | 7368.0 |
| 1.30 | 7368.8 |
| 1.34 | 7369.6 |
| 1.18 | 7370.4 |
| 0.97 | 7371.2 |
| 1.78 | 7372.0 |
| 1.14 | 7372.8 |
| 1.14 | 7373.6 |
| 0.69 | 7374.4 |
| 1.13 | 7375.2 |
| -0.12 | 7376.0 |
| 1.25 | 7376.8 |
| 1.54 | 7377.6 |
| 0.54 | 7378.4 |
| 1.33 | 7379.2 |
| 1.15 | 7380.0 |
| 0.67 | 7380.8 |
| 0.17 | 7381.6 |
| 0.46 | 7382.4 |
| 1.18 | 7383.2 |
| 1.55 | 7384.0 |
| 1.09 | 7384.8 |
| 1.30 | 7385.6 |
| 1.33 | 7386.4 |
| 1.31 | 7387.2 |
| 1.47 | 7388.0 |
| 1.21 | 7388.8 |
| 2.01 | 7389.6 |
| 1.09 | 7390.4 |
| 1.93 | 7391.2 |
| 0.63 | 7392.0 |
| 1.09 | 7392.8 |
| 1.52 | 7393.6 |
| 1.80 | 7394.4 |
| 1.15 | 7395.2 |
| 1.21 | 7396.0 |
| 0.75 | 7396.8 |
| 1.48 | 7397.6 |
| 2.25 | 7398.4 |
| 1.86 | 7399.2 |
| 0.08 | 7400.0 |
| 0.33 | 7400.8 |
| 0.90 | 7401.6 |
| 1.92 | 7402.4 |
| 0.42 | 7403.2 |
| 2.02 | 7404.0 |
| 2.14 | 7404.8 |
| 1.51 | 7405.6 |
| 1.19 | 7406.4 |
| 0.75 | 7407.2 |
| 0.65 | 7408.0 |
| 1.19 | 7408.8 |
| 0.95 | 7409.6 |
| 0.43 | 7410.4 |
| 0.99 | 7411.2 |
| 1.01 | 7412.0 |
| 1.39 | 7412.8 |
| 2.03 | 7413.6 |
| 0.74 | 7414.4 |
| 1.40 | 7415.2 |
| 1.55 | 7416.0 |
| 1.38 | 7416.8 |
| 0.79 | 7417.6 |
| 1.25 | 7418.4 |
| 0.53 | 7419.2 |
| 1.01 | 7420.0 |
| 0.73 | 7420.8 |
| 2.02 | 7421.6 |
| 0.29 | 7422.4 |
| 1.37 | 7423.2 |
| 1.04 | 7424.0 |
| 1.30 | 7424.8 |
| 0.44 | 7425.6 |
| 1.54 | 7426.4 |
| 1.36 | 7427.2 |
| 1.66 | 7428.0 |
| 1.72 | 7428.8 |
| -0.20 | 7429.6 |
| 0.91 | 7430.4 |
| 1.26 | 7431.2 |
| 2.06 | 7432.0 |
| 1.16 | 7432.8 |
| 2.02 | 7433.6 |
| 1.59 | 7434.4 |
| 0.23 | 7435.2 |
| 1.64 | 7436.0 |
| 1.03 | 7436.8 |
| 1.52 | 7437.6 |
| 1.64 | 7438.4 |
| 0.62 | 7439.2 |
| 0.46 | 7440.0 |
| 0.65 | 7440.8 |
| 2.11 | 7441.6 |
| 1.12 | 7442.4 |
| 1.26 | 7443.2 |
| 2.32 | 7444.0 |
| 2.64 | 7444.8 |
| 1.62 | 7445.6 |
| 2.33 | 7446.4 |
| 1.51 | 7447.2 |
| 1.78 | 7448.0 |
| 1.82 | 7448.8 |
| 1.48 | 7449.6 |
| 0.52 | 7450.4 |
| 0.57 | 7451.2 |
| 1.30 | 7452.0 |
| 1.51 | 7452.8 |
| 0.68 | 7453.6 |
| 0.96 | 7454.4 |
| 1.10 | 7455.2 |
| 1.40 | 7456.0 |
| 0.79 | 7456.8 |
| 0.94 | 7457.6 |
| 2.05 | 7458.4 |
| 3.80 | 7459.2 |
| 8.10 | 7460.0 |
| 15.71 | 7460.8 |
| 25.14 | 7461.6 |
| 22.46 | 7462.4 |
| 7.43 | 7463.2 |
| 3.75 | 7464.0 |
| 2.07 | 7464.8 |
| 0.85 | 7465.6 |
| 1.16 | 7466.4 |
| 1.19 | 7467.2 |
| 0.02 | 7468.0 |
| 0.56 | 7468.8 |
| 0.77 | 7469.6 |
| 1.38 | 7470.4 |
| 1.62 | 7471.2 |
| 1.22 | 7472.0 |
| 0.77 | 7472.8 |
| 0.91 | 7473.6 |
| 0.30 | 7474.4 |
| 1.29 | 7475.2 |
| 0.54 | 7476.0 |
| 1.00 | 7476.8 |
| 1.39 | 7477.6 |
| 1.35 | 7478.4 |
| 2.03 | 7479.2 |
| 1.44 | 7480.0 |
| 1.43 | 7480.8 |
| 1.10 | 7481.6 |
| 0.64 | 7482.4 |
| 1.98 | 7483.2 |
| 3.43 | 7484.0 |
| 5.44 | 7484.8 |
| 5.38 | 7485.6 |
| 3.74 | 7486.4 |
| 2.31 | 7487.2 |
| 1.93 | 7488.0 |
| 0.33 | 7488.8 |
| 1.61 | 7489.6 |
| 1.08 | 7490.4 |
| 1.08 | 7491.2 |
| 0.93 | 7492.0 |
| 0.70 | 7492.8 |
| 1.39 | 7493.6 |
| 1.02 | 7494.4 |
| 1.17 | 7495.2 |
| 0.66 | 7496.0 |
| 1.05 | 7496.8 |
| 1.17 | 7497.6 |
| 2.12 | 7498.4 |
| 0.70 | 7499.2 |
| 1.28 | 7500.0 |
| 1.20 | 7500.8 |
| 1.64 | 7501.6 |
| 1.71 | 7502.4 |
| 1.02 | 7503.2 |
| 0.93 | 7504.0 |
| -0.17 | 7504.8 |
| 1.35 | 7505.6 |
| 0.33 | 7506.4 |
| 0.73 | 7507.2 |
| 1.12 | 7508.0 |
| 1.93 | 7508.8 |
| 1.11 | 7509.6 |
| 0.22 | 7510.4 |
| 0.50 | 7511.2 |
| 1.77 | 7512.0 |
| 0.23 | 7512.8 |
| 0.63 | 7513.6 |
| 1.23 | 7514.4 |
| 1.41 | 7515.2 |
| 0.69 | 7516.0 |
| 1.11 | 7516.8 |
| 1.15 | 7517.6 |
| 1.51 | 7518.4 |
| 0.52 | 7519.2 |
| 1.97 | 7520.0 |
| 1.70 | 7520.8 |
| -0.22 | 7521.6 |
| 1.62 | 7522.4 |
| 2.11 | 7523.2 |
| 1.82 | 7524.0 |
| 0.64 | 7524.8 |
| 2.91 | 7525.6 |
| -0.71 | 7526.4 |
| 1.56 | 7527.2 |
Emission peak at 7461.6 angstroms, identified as H-alpha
